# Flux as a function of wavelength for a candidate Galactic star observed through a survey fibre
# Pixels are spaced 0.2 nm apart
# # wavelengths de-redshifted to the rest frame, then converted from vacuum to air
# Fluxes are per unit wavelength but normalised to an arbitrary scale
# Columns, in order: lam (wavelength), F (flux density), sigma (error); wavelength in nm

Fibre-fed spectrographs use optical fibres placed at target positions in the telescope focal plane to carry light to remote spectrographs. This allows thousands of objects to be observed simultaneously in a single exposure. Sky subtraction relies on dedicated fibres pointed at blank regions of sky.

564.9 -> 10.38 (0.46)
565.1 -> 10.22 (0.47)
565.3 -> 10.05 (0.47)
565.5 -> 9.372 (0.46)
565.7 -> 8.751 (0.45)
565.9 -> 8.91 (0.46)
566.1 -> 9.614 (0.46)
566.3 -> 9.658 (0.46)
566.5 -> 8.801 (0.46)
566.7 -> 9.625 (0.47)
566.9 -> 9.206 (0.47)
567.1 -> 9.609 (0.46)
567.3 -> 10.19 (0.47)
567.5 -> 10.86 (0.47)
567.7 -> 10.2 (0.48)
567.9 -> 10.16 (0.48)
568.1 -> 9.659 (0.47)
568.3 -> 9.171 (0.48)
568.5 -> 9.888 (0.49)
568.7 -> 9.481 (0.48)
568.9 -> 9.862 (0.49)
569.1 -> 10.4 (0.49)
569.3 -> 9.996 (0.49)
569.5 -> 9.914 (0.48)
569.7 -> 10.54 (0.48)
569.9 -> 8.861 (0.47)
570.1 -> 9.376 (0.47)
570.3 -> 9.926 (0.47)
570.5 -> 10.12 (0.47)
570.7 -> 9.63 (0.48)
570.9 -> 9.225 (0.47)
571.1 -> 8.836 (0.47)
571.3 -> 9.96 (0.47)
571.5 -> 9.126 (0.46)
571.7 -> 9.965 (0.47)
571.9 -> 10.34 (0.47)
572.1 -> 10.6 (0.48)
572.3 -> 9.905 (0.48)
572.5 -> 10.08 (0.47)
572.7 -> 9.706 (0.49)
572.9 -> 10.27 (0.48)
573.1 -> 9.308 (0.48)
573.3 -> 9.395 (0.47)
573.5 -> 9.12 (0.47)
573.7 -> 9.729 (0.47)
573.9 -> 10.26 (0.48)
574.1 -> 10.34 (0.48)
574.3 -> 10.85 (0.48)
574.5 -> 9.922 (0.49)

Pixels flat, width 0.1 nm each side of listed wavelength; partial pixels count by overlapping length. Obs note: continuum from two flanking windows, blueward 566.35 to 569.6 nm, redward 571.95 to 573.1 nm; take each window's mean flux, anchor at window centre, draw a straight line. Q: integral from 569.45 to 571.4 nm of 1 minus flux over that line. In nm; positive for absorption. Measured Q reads 0.061 nm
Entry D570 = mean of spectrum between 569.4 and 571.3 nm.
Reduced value 9.62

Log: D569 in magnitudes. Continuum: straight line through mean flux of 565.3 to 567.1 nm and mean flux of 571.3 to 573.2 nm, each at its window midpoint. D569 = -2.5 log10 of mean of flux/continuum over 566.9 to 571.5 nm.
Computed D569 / -0.02 mag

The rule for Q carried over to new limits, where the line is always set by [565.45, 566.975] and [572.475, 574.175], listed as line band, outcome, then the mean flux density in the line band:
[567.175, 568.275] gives -0.091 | 10.1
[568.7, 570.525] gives -0.069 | 9.86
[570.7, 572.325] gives -0.015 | 9.73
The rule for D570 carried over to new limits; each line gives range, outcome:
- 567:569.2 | 9.95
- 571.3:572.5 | 9.99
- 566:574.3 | 9.79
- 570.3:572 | 9.67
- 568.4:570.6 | 9.85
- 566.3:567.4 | 9.5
